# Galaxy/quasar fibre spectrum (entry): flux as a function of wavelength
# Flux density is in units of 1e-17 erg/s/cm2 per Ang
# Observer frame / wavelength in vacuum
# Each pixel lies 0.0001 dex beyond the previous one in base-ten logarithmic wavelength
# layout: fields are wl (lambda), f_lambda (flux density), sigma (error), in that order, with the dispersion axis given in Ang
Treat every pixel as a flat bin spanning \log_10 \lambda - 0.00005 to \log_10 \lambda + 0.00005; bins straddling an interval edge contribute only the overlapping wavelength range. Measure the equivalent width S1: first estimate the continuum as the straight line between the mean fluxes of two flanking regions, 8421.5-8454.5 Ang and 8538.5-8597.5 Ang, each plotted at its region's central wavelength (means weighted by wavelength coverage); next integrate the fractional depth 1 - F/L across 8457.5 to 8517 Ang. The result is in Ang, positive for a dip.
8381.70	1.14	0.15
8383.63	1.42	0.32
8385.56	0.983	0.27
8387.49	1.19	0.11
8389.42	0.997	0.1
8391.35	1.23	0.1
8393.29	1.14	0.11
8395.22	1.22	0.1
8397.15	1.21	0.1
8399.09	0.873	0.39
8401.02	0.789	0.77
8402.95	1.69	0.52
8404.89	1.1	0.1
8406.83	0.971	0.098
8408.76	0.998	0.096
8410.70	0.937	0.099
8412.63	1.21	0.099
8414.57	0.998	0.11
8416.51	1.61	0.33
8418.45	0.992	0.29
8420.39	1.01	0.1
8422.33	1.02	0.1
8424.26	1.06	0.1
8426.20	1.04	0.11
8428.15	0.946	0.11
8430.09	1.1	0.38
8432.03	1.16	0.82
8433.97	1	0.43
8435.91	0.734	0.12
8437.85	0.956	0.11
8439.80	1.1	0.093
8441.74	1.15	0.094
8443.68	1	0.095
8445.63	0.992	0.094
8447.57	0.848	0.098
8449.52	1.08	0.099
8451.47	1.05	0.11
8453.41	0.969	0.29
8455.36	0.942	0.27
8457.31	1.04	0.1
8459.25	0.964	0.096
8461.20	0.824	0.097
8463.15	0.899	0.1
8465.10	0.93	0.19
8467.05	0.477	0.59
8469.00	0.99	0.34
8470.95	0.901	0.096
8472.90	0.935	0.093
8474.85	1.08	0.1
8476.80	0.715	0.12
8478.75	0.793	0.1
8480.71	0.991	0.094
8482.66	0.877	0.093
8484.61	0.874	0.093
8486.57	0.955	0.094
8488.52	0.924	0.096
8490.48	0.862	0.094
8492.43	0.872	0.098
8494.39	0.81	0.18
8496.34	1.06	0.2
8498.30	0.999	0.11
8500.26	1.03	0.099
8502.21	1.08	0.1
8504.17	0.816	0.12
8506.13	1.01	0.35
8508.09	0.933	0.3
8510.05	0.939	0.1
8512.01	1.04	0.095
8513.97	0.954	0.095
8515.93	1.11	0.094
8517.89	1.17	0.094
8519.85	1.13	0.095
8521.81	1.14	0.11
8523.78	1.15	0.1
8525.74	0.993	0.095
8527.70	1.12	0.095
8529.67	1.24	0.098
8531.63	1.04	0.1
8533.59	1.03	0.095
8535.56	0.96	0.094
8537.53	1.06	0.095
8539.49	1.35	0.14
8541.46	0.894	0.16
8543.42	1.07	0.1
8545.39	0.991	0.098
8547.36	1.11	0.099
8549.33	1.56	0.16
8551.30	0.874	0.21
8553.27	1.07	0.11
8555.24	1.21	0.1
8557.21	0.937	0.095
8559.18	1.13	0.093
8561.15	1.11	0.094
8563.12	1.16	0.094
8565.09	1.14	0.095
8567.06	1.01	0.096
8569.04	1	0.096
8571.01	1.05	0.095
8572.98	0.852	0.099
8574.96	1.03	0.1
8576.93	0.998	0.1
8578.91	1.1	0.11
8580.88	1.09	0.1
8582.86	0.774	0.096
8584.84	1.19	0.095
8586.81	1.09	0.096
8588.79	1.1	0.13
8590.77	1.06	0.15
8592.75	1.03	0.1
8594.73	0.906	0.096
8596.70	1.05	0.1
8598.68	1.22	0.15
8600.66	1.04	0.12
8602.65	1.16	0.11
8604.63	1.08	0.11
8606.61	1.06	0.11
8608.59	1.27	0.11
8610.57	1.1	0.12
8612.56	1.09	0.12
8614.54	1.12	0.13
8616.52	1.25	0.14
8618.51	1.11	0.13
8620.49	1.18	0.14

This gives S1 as 6.3 Ang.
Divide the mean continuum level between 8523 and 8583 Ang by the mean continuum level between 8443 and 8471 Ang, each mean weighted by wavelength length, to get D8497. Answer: 1.16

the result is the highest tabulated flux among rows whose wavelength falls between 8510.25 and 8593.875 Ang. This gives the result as 1.56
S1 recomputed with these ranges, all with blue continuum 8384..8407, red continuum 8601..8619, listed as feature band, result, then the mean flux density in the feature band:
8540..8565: 0.7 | 1.1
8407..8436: 1.7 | 1.06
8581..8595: 1.3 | 1.03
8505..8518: 1.4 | 1.01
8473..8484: 2.3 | 0.894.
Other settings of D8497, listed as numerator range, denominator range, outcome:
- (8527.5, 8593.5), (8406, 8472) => 1.07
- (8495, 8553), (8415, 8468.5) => 1.07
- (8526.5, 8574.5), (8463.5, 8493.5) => 1.23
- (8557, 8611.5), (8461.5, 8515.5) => 1.16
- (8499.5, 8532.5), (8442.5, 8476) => 1.12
